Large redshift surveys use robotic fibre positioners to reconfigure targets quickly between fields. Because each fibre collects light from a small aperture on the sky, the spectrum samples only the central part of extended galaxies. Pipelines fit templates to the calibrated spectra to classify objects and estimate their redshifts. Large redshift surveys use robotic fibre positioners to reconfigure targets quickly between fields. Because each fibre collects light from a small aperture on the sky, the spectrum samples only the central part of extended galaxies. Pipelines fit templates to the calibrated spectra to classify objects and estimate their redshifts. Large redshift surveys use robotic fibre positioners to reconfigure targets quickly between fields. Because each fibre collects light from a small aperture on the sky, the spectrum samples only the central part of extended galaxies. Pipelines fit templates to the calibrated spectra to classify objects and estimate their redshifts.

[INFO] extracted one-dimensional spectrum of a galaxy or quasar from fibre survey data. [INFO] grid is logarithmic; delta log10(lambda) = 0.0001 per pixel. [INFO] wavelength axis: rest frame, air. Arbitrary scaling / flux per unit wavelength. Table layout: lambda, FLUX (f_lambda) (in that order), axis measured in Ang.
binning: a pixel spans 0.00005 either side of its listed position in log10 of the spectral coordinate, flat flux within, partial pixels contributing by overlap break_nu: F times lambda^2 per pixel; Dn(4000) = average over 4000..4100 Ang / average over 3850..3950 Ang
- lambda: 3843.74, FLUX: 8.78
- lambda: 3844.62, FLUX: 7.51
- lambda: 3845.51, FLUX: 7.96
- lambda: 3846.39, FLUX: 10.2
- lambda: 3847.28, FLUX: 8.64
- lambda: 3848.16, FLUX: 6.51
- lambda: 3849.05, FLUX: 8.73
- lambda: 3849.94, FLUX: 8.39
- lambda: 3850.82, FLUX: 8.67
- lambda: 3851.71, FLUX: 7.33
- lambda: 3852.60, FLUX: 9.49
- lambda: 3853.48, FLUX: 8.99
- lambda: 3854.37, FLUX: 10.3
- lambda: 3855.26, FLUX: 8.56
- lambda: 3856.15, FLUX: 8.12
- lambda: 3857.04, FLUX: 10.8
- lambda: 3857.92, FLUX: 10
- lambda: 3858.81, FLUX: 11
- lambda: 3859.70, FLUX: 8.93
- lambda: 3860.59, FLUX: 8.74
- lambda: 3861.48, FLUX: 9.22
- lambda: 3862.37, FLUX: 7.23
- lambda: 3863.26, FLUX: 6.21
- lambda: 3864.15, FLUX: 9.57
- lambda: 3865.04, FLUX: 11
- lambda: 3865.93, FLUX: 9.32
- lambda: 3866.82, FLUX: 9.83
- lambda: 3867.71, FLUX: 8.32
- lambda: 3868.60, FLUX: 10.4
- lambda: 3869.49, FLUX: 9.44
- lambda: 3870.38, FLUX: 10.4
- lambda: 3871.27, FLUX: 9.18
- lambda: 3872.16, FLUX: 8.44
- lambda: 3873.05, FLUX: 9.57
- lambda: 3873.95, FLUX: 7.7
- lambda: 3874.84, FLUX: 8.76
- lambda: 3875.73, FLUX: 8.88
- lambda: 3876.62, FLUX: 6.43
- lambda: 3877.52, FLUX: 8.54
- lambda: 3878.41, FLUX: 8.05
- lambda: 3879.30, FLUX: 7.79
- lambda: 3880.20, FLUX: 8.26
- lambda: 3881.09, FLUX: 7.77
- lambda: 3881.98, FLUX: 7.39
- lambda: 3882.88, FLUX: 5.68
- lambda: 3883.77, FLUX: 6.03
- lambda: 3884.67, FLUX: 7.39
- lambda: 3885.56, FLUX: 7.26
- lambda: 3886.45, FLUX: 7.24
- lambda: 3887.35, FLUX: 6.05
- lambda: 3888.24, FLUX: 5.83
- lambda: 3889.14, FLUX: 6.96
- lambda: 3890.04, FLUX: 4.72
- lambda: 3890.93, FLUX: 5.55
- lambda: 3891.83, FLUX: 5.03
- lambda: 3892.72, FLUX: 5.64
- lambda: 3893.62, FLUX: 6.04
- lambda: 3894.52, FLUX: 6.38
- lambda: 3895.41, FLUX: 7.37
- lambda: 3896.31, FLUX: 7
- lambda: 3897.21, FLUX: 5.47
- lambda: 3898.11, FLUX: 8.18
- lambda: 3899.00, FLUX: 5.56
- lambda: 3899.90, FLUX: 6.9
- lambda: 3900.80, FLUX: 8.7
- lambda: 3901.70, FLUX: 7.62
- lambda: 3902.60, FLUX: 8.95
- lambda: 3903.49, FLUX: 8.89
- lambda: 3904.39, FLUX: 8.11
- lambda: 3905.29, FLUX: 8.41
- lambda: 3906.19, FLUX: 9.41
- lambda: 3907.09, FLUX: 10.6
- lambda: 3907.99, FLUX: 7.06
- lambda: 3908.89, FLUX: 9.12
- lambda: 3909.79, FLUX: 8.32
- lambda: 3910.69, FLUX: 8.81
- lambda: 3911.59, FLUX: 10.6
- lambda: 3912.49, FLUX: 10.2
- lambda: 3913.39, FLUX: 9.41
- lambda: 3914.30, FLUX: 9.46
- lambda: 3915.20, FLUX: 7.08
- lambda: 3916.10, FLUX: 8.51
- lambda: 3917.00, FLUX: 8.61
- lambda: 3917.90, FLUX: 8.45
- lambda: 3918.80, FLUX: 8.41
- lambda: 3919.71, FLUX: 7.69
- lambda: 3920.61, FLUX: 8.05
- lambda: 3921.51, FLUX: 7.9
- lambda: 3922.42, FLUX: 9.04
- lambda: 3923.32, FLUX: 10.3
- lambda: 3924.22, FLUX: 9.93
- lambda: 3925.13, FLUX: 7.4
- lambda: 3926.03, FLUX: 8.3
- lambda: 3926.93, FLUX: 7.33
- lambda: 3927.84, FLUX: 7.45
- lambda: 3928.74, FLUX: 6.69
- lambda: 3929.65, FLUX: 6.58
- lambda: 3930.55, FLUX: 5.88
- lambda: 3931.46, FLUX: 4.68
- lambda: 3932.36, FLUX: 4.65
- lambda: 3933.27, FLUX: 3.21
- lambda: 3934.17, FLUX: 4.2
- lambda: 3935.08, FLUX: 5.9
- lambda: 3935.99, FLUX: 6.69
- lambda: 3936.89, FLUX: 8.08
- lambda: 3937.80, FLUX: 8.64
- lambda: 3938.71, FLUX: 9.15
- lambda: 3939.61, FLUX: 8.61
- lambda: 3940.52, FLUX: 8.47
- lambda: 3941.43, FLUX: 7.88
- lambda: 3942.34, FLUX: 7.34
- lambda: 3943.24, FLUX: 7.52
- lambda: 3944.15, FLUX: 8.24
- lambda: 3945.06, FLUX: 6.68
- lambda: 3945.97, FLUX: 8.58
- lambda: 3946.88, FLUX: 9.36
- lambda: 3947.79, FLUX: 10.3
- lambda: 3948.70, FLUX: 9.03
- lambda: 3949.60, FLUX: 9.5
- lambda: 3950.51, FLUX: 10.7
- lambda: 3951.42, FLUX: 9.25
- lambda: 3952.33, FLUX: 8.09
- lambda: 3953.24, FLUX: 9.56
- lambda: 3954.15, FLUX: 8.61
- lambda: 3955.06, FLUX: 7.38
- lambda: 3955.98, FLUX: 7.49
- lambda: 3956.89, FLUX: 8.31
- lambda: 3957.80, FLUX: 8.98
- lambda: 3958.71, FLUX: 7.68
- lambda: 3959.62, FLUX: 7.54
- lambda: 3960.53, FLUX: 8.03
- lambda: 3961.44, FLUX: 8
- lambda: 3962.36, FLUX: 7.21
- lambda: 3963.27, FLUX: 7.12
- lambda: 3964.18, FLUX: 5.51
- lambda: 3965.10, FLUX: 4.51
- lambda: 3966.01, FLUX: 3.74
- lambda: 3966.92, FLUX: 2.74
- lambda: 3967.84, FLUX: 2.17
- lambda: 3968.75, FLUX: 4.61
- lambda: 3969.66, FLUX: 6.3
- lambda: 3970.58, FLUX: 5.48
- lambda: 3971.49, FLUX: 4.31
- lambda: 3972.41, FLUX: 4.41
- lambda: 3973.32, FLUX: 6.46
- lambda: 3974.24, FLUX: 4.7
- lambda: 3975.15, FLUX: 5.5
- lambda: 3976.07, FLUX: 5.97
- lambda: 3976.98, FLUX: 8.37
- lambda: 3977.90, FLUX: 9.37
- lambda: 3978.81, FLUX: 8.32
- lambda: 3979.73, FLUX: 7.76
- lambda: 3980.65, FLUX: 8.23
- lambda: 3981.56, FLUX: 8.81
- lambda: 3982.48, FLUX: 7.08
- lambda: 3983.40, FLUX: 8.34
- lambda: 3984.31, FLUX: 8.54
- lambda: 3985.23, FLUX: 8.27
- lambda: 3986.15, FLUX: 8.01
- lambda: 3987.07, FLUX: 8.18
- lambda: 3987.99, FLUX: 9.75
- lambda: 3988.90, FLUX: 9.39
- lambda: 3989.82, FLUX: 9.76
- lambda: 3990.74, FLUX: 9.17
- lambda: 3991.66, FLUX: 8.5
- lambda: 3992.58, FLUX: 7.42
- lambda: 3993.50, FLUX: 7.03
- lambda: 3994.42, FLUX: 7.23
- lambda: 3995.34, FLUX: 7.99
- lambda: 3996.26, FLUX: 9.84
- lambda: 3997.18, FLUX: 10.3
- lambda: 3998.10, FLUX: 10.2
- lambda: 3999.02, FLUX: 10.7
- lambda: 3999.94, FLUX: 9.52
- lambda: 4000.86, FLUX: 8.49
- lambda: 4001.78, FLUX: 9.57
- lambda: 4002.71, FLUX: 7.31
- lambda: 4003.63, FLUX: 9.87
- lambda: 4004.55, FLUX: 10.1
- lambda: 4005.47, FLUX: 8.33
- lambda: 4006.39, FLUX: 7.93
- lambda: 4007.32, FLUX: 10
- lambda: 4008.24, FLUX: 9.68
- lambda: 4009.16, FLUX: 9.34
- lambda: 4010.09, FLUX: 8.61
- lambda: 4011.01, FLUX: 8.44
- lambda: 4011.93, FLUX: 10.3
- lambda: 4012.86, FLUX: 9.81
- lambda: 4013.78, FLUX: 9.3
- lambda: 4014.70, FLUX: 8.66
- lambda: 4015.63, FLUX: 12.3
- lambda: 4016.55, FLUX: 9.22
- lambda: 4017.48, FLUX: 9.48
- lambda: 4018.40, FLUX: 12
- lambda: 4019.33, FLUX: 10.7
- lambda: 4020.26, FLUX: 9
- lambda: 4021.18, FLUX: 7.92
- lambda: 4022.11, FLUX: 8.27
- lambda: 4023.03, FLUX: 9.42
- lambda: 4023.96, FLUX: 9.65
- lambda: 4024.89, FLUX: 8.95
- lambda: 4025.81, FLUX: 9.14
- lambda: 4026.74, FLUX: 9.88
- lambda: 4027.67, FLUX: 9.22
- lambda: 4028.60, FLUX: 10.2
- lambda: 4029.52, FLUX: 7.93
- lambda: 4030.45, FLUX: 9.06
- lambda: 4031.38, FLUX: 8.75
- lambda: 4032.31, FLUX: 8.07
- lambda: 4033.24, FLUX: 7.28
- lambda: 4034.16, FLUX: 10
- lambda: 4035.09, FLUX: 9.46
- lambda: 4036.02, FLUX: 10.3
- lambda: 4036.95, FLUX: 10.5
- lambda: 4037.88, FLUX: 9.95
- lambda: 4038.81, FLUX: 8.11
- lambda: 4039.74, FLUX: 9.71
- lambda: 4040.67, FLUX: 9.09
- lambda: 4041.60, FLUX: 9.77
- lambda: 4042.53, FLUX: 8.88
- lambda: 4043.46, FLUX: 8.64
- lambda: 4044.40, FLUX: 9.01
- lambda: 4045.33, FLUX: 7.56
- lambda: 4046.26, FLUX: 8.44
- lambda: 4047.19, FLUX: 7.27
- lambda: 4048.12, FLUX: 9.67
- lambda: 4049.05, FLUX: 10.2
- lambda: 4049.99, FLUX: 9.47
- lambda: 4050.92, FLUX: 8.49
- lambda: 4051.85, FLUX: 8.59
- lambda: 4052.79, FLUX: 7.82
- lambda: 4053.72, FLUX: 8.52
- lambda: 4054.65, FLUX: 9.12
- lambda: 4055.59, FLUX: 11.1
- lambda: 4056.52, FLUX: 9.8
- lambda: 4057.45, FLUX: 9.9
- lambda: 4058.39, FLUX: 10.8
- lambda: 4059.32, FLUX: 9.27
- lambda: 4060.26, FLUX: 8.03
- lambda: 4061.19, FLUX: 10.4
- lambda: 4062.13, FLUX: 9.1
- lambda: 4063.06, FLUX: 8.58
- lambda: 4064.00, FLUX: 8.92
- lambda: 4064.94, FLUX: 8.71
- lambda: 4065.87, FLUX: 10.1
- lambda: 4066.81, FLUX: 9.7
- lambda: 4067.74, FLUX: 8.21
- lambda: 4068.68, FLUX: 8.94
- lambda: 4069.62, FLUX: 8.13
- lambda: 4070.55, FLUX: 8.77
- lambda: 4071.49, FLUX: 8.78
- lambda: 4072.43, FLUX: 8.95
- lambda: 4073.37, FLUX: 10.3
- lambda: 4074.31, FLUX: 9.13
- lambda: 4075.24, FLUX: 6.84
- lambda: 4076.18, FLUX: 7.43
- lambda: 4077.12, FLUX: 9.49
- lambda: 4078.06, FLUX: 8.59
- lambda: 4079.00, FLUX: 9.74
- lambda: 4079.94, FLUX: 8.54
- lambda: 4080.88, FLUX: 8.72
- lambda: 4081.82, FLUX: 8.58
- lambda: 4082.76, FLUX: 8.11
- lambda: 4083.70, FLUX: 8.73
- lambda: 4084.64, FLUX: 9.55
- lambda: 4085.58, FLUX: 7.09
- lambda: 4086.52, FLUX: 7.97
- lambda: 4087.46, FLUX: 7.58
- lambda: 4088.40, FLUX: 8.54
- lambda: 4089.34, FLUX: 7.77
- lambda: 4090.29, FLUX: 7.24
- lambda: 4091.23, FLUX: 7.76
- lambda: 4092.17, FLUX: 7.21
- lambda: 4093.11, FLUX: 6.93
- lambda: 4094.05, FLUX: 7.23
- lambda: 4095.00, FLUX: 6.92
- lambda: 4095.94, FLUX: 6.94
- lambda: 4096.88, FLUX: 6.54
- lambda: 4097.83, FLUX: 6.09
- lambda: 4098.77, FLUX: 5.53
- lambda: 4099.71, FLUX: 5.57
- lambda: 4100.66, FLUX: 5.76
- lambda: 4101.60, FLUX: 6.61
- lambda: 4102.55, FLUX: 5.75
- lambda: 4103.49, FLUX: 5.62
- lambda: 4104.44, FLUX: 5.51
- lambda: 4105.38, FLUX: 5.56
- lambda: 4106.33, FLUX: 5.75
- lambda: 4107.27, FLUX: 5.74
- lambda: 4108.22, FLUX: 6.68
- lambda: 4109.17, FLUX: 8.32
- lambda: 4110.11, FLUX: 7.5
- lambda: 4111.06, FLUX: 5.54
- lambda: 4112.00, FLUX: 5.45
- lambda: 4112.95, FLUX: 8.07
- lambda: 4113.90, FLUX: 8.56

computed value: 1.19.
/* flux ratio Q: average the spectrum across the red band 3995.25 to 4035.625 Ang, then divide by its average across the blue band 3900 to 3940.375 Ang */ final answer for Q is 1.2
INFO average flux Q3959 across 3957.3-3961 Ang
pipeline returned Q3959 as 8.08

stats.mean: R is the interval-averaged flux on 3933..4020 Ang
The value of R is 8.05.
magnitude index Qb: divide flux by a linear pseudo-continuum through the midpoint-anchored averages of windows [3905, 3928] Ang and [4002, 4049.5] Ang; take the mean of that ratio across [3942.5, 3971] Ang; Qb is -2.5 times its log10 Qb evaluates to 0.20 mag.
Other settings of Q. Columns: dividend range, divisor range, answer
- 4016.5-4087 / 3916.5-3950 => 1.18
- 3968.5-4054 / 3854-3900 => 1.10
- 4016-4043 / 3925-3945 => 1.34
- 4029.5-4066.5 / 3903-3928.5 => 1.05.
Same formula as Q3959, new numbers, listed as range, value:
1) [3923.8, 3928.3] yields 8.07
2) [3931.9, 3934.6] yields 4.03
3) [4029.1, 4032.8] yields 8.44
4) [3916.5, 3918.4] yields 8.55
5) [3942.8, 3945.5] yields 7.47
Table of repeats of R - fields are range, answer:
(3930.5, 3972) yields 7.09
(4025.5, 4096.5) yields 8.77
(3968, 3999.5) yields 7.73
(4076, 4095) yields 8.12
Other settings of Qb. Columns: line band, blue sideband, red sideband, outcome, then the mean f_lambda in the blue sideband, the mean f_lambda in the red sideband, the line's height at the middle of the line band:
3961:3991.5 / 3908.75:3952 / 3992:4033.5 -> 0.26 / 8.04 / 9.17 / 8.67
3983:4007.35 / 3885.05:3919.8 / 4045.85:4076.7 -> -0.05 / 7.68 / 9.02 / 8.46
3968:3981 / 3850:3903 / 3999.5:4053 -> 0.36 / 7.97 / 9.19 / 8.77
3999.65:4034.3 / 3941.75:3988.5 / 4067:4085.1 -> -0.16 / 7.38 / 8.73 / 8.01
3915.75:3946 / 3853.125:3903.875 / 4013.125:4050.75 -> 0.12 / 7.95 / 9.26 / 8.4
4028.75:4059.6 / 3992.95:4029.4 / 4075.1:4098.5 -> -0.06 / 9.31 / 7.84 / 8.67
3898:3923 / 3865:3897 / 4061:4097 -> -0.11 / 7.6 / 8.38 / 7.71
